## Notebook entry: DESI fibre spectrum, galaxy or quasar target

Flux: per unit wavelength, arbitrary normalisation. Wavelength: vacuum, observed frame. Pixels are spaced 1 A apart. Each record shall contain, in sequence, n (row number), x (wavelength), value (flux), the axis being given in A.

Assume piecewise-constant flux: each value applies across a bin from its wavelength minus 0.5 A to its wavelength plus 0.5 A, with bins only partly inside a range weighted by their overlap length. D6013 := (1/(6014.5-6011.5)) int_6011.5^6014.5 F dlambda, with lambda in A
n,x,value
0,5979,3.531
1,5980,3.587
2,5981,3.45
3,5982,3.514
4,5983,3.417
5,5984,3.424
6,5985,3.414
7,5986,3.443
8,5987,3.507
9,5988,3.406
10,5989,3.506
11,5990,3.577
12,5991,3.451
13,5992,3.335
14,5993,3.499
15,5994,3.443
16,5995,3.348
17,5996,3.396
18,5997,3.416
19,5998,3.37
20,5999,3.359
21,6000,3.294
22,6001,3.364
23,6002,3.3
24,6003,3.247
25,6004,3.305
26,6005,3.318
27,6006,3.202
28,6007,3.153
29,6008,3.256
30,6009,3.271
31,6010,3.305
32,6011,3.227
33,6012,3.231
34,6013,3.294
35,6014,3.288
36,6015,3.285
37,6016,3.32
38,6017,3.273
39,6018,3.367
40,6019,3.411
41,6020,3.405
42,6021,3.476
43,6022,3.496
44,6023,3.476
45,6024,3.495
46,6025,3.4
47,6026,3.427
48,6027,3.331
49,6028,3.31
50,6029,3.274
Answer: 3.27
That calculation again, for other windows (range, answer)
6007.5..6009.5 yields 3.26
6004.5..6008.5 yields 3.23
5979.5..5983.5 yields 3.49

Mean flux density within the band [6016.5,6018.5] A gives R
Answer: 3.32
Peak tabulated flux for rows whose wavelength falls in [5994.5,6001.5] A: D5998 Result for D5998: 3.416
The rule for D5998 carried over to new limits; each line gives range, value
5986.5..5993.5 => 3.577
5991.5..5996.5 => 3.499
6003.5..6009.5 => 3.318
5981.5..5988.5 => 3.514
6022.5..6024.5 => 3.495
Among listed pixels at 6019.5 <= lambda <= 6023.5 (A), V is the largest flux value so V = 3.496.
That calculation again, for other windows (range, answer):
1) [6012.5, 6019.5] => 3.411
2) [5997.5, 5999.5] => 3.37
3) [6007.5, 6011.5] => 3.305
